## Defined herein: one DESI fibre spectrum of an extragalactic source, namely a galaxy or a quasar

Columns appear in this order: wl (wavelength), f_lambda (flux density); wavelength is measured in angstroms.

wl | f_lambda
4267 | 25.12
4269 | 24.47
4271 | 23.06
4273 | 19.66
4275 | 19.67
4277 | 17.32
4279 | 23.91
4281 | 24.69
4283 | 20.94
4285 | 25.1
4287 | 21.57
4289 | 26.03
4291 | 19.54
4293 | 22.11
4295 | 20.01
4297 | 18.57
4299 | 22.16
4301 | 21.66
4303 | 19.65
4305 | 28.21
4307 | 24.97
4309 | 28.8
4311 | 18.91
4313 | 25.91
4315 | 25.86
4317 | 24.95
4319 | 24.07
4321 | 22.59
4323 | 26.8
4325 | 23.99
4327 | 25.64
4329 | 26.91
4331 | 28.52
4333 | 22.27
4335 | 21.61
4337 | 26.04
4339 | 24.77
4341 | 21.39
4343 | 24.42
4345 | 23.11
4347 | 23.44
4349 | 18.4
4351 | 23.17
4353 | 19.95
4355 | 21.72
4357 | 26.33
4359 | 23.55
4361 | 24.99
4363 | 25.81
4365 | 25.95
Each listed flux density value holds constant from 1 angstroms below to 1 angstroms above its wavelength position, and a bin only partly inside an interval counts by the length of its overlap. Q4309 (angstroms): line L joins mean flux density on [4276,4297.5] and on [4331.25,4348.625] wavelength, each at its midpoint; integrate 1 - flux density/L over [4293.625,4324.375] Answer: -1.4 angstroms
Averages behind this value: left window 21.9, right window 23.4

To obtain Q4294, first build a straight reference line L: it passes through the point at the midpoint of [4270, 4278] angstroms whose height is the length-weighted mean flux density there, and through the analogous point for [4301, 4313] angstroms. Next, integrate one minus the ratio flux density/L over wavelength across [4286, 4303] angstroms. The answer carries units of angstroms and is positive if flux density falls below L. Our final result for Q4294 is 0.8 angstroms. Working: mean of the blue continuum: 19.9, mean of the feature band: 21.3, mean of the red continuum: 24.1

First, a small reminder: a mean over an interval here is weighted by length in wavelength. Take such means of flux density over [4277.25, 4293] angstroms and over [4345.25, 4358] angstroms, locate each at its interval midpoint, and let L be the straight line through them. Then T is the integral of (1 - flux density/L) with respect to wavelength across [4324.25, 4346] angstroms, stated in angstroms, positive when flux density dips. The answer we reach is -2.01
